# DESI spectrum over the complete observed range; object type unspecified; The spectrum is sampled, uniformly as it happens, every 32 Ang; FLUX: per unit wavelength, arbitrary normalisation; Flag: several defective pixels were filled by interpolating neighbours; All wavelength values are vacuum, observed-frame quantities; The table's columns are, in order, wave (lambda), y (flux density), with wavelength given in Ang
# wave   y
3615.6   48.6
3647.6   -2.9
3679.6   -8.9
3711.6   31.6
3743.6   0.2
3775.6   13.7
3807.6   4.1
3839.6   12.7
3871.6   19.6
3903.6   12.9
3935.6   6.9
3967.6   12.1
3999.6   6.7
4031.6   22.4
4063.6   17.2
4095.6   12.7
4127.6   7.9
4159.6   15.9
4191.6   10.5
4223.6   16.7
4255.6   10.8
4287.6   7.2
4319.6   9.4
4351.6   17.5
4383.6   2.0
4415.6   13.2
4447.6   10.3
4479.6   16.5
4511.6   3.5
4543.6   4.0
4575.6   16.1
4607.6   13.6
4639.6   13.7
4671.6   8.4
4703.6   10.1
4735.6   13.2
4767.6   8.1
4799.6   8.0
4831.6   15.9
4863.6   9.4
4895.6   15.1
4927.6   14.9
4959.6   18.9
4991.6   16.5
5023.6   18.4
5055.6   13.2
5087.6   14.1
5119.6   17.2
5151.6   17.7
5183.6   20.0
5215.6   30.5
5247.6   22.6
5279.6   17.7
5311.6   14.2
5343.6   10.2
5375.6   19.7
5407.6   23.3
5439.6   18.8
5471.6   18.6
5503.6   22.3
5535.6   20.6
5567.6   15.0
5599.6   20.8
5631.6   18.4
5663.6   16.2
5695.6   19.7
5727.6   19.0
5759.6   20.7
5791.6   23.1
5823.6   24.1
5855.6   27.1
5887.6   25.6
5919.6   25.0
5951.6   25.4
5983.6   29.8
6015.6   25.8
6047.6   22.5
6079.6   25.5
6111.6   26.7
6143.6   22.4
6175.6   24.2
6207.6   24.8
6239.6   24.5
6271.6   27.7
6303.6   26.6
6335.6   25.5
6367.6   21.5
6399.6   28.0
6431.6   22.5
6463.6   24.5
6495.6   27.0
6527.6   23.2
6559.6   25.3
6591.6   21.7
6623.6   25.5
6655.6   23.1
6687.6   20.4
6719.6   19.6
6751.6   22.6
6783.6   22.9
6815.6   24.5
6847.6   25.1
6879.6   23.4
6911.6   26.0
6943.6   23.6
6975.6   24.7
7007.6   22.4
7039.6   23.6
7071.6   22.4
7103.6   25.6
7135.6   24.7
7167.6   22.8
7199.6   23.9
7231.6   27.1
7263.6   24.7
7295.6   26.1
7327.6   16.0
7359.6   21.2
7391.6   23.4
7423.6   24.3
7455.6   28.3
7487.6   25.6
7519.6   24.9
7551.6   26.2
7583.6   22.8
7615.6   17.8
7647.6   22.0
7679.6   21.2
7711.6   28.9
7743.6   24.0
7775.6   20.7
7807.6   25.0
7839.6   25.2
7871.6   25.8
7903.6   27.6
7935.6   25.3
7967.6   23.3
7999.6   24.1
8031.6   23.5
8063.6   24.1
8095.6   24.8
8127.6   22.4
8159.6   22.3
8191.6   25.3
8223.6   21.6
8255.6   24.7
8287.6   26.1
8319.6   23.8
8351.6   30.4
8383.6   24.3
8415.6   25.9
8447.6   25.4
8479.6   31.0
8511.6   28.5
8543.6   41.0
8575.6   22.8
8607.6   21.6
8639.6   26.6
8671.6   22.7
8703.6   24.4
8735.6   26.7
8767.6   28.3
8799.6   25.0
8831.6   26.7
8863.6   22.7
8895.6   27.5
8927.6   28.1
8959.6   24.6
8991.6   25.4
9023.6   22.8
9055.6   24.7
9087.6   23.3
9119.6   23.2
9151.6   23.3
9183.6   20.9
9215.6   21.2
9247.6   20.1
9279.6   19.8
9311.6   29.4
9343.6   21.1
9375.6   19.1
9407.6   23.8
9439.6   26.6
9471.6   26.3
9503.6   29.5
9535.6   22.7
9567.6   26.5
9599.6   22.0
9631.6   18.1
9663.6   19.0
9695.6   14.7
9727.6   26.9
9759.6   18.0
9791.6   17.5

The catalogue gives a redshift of 0.299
